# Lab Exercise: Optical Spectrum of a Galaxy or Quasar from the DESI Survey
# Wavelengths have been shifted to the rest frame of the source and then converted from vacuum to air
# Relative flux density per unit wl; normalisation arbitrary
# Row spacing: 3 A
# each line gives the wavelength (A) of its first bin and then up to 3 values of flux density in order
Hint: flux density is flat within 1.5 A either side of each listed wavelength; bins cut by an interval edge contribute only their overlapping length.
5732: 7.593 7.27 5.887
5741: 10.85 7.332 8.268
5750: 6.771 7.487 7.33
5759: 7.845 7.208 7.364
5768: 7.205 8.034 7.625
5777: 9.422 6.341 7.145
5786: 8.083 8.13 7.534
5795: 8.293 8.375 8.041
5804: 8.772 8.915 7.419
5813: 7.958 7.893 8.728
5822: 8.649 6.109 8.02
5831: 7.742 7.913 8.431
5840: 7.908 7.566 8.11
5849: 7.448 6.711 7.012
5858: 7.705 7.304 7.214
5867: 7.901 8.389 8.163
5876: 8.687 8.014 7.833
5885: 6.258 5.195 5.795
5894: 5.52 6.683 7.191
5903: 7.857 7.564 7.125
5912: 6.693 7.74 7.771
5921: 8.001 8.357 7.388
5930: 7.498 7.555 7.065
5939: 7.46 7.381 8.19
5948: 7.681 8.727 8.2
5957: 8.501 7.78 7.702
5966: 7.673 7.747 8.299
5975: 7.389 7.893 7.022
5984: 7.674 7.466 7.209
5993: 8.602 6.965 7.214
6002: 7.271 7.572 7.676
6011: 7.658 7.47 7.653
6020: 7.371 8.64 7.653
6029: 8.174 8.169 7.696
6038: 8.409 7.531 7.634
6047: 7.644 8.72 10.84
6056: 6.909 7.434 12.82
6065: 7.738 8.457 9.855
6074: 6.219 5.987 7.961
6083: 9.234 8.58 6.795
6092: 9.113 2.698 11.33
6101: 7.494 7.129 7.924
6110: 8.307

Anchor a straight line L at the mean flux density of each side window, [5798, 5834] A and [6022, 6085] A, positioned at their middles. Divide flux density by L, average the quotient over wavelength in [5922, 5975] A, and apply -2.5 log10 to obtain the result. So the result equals 0.05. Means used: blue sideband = 8.03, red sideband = 8.27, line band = 7.82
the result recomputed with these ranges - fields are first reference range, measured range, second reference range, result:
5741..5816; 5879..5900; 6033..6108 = 0.23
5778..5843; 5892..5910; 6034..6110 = 0.15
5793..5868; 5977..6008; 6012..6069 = 0.09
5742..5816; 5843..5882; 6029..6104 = 0.03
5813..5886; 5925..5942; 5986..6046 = 0.04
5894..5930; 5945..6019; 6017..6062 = 0.02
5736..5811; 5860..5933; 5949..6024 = 0.06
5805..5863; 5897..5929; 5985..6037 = 0.03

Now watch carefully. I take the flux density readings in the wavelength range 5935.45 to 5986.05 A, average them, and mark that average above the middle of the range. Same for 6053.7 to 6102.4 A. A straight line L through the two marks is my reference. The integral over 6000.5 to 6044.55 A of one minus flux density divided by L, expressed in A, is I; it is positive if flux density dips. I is 1.0 A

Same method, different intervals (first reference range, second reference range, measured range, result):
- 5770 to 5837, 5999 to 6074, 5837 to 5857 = 1.2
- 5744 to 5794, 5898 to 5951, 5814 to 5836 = -0.8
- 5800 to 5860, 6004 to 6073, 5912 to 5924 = 0.4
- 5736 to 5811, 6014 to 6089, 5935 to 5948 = 0.8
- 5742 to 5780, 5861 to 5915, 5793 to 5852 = -4.3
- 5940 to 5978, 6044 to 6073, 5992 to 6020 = 2.7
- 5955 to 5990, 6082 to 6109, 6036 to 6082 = -3.0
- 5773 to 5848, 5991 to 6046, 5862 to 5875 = 0.0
